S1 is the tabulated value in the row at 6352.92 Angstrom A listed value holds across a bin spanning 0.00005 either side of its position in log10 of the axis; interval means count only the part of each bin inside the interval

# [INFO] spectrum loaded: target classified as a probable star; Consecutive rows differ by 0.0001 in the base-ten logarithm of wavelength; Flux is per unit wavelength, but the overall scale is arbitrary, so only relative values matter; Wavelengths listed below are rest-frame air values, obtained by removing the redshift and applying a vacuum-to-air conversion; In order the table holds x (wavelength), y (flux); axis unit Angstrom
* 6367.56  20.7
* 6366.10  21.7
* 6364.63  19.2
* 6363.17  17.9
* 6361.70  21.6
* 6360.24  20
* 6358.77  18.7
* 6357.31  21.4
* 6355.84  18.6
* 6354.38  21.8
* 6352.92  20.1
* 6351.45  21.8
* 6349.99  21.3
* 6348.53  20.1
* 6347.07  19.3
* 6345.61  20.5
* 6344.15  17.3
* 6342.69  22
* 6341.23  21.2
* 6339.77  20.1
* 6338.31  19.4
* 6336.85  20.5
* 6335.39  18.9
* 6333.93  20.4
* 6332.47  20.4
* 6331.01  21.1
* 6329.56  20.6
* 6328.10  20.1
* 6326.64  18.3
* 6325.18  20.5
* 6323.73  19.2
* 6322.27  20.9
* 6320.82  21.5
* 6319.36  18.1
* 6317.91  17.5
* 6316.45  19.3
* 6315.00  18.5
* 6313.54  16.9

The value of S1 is 20.1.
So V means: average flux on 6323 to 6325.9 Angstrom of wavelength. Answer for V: 19.9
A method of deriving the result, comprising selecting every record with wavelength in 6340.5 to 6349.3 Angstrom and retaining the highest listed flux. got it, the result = 22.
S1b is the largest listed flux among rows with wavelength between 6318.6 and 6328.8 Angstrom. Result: 21.5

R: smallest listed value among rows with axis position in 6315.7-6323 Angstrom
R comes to 17.5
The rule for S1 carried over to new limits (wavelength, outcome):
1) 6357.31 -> 21.4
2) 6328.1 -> 20.1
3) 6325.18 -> 20.5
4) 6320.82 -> 21.5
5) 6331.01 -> 21.1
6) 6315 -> 18.5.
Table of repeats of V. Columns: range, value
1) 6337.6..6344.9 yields 20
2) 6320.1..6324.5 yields 20.6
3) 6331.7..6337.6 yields 20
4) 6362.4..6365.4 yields 18.6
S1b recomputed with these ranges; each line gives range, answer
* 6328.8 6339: 21.1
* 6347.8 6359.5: 21.8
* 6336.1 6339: 20.5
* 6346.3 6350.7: 21.3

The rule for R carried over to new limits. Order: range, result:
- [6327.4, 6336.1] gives 18.9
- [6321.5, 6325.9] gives 19.2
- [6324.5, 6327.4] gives 18.3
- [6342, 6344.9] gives 17.3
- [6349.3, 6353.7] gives 20.1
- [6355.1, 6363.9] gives 17.9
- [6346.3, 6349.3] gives 19.3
